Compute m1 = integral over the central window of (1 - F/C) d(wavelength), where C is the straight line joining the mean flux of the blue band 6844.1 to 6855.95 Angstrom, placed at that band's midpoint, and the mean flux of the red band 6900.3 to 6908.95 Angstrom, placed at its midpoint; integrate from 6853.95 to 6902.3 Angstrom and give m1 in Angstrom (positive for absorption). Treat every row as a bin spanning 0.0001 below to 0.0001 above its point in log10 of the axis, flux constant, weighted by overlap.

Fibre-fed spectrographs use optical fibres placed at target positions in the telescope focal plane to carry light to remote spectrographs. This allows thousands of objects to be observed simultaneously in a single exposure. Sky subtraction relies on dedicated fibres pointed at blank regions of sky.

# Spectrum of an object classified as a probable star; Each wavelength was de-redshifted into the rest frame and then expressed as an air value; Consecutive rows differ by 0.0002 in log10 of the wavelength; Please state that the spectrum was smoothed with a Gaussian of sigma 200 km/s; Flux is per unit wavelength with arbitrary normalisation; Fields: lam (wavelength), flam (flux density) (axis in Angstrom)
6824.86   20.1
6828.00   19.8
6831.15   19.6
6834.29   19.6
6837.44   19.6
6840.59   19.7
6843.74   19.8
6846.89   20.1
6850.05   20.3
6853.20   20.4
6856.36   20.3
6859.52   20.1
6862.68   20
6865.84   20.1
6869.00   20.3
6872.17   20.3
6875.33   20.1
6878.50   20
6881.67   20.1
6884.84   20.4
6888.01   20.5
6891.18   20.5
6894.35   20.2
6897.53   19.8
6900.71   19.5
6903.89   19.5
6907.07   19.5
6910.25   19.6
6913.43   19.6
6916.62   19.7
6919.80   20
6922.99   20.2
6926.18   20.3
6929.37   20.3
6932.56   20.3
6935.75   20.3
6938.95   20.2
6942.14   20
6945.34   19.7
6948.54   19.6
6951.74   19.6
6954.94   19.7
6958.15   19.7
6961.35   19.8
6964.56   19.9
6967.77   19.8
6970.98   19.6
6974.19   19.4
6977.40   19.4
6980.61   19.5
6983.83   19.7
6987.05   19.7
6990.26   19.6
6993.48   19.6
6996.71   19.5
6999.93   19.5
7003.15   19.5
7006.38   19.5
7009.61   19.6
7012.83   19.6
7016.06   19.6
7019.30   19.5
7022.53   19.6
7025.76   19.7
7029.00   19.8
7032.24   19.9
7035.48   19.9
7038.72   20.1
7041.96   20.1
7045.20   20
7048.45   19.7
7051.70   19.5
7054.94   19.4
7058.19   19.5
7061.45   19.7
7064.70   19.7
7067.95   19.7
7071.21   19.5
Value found -0.73 Angstrom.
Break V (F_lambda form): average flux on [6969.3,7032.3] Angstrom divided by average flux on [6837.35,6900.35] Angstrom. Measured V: 0.97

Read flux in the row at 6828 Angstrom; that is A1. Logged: 19.8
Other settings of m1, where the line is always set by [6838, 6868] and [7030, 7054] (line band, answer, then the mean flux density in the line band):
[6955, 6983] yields 0.43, 19.6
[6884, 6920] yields 0.25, 19.9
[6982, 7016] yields 0.58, 19.6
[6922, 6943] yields -0.26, 20.2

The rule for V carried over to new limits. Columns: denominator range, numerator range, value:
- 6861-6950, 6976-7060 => 0.98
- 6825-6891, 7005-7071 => 0.98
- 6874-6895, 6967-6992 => 0.97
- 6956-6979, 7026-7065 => 1.01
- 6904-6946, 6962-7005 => 0.98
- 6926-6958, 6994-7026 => 0.98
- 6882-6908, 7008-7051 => 0.99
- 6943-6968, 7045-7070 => 0.99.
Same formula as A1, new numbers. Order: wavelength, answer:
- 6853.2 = 20.4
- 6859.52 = 20.1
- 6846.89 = 20.1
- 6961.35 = 19.8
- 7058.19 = 19.5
